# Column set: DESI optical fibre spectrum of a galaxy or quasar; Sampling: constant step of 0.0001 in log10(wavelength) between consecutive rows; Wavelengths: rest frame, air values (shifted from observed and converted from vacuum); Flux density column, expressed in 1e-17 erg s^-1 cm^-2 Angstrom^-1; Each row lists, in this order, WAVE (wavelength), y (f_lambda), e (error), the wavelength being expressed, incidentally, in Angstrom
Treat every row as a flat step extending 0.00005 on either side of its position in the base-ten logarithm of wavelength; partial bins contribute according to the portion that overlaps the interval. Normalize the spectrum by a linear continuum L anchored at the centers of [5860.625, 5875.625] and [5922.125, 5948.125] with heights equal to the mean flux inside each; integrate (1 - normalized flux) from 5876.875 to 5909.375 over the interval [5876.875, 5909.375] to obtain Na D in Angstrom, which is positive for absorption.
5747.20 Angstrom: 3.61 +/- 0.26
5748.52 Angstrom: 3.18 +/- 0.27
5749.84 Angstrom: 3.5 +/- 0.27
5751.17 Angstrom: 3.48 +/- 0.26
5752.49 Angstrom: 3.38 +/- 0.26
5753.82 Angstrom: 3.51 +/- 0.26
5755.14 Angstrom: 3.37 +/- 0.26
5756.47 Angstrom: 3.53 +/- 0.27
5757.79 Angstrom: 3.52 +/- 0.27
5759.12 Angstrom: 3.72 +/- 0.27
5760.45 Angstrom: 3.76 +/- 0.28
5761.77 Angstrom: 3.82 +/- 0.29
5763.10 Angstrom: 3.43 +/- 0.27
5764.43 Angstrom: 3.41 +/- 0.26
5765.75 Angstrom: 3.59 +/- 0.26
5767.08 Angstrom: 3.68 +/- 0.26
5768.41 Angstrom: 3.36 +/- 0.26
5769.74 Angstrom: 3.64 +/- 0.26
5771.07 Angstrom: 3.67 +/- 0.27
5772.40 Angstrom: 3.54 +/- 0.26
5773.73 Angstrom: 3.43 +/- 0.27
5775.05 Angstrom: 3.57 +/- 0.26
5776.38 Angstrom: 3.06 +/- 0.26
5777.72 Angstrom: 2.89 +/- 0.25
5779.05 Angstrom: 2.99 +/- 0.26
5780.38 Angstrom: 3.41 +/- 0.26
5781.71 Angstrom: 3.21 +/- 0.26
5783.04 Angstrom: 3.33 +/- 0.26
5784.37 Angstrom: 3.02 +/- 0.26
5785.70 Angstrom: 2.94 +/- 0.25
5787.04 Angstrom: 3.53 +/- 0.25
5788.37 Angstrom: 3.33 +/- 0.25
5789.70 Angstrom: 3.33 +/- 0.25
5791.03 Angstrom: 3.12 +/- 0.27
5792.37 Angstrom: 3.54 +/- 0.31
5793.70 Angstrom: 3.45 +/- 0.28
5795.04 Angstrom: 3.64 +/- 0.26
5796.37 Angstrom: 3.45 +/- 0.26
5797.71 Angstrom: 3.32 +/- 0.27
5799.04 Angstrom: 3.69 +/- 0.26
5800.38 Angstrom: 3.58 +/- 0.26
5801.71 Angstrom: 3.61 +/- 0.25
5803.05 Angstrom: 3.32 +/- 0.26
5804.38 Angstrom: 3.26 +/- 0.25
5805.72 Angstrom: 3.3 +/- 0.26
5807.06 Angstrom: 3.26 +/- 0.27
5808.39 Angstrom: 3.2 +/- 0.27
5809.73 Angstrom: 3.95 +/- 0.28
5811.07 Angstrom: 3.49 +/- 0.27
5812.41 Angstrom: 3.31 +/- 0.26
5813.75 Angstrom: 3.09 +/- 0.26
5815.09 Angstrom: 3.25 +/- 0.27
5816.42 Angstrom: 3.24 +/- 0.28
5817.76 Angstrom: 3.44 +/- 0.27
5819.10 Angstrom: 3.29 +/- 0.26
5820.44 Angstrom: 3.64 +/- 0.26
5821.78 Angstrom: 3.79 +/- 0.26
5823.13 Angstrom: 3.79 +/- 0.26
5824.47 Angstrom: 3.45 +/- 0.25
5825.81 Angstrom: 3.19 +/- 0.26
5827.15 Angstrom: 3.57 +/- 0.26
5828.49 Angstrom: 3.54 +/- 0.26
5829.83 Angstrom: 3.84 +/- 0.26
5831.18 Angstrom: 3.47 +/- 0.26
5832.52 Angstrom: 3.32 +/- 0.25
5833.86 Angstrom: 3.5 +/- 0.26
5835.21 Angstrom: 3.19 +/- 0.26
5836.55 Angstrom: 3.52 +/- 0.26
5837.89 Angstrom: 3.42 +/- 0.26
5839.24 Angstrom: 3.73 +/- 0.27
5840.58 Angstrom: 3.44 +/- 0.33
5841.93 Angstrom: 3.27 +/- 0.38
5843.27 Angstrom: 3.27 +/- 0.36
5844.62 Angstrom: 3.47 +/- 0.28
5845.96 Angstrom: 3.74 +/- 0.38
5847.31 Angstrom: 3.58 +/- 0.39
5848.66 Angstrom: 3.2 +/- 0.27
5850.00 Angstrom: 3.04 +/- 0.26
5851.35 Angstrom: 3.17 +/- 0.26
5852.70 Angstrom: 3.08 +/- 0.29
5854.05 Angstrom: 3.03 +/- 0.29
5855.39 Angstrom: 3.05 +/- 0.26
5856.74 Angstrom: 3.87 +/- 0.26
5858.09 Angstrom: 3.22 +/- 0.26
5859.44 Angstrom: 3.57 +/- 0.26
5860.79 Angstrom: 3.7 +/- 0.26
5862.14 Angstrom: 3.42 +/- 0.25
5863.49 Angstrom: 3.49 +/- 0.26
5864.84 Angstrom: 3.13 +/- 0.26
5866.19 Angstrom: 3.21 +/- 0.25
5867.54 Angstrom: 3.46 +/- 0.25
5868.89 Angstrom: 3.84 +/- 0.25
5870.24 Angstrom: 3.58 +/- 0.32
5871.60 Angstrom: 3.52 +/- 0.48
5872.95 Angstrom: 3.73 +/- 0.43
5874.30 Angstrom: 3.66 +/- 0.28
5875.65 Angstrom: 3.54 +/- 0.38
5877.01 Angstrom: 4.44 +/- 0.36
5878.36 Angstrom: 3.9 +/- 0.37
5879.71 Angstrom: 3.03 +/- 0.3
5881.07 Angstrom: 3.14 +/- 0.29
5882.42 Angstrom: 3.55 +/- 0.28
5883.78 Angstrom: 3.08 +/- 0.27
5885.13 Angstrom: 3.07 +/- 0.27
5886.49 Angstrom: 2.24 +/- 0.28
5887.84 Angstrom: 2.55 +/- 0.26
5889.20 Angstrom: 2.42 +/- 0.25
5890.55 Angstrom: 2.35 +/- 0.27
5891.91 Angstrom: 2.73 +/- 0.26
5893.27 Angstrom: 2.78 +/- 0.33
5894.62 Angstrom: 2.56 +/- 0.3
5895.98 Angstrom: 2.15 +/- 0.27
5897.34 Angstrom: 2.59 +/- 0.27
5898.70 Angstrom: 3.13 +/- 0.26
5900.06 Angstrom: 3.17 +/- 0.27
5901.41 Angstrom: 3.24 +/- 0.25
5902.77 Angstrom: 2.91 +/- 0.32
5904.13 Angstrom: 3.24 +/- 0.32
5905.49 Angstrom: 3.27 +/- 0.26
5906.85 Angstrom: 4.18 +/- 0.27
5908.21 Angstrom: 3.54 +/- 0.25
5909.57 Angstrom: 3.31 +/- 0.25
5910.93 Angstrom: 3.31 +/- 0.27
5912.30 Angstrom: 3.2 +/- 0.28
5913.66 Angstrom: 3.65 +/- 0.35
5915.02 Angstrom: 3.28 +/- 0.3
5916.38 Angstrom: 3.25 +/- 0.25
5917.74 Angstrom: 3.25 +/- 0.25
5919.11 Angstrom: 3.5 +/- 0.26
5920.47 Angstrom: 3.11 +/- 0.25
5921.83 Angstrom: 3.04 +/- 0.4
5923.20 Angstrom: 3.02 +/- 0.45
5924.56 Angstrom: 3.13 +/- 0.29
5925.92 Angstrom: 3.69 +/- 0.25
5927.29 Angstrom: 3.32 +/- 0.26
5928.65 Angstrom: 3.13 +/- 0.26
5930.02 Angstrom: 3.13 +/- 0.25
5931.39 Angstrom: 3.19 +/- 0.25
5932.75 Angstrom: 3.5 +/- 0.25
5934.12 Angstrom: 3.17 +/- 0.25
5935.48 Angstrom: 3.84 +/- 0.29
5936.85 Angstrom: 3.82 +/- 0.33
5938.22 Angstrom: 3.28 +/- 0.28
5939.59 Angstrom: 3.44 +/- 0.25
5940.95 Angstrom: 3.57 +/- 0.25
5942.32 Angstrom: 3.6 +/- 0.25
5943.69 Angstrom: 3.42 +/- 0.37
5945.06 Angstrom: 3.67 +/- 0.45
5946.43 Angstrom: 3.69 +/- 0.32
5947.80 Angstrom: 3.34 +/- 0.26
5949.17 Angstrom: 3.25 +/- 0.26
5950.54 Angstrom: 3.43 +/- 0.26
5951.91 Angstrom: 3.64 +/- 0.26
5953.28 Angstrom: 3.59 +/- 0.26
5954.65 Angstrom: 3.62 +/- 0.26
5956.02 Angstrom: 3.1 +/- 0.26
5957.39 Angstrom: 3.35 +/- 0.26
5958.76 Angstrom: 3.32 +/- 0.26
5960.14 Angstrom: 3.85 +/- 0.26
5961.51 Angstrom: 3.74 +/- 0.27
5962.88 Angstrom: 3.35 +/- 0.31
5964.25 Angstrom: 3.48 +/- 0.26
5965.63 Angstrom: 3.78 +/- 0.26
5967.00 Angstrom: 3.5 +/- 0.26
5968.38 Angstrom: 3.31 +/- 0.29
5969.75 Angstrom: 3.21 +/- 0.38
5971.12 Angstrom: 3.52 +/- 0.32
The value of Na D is 4.16 Angstrom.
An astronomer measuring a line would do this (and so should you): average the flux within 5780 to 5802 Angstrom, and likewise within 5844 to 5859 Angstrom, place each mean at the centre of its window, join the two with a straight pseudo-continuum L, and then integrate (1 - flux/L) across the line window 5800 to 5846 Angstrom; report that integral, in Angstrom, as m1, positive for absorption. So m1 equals -1.4 Angstrom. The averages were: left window 3.38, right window 3.32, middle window 3.45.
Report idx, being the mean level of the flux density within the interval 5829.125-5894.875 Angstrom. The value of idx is 3.31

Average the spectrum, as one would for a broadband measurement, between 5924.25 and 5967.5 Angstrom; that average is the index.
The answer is 3.47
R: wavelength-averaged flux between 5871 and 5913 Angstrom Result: 3.15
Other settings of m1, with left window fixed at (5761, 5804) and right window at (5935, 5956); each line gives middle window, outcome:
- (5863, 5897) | 3.13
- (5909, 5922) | 0.76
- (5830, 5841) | -0.07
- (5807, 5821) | 0.19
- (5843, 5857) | 0.62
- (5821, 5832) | -0.45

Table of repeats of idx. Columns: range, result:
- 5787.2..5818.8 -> 3.4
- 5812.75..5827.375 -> 3.42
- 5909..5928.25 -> 3.29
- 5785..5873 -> 3.42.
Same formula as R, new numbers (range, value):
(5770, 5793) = 3.29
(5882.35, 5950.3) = 3.2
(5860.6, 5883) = 3.55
